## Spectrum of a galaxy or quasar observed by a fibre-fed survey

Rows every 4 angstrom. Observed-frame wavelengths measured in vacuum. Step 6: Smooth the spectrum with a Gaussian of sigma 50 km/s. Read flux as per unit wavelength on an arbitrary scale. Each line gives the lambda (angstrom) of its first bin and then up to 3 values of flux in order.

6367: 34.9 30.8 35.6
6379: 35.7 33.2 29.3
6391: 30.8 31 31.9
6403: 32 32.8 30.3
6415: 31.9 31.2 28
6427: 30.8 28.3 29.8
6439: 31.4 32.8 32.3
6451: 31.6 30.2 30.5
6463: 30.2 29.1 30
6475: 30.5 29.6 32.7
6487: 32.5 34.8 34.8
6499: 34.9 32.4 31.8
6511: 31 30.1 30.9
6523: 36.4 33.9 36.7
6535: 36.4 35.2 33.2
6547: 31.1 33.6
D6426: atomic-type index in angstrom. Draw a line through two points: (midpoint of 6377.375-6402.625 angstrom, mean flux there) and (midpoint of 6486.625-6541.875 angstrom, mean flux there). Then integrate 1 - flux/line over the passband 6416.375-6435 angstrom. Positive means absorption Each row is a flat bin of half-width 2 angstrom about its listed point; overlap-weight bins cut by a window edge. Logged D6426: 1.59 angstrom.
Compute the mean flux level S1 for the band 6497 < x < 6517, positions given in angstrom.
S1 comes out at 32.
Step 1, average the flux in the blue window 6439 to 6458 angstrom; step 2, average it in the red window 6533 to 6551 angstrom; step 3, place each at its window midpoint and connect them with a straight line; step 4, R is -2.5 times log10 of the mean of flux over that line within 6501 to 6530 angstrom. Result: 0.03 mag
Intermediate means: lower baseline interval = 31.6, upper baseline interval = 33.9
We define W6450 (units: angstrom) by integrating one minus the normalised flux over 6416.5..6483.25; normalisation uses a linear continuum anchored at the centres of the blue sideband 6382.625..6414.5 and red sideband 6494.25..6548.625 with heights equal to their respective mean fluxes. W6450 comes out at 3.62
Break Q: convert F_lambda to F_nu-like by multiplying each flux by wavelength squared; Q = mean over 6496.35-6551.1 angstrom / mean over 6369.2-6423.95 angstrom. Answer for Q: 1.09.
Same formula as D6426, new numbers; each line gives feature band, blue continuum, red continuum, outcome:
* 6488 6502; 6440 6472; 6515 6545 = -0.8 angstrom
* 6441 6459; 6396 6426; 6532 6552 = 0.2 angstrom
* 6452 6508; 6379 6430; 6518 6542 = 3.0 angstrom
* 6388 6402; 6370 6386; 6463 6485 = 0.8 angstrom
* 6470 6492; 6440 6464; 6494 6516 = 0.2 angstrom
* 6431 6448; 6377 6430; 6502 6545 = 0.5 angstrom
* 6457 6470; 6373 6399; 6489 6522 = 1.1 angstrom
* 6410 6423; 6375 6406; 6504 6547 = 0.7 angstrom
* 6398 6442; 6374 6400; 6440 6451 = 2.1 angstrom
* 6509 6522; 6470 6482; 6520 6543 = 1.1 angstrom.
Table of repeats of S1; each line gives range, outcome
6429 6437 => 29.1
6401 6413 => 31.7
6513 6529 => 32.8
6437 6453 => 32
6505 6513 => 31.4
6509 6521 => 30.7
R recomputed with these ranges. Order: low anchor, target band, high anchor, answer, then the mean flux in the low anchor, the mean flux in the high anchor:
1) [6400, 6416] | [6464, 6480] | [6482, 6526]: 0.09 mag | 31.7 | 33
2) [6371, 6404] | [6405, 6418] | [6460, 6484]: 0.00 mag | 32.4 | 30.3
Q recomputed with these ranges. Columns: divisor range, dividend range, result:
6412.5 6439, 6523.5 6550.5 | 1.19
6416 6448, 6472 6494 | 1.07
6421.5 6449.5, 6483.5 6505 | 1.13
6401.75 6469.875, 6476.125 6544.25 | 1.11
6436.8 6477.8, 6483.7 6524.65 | 1.08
